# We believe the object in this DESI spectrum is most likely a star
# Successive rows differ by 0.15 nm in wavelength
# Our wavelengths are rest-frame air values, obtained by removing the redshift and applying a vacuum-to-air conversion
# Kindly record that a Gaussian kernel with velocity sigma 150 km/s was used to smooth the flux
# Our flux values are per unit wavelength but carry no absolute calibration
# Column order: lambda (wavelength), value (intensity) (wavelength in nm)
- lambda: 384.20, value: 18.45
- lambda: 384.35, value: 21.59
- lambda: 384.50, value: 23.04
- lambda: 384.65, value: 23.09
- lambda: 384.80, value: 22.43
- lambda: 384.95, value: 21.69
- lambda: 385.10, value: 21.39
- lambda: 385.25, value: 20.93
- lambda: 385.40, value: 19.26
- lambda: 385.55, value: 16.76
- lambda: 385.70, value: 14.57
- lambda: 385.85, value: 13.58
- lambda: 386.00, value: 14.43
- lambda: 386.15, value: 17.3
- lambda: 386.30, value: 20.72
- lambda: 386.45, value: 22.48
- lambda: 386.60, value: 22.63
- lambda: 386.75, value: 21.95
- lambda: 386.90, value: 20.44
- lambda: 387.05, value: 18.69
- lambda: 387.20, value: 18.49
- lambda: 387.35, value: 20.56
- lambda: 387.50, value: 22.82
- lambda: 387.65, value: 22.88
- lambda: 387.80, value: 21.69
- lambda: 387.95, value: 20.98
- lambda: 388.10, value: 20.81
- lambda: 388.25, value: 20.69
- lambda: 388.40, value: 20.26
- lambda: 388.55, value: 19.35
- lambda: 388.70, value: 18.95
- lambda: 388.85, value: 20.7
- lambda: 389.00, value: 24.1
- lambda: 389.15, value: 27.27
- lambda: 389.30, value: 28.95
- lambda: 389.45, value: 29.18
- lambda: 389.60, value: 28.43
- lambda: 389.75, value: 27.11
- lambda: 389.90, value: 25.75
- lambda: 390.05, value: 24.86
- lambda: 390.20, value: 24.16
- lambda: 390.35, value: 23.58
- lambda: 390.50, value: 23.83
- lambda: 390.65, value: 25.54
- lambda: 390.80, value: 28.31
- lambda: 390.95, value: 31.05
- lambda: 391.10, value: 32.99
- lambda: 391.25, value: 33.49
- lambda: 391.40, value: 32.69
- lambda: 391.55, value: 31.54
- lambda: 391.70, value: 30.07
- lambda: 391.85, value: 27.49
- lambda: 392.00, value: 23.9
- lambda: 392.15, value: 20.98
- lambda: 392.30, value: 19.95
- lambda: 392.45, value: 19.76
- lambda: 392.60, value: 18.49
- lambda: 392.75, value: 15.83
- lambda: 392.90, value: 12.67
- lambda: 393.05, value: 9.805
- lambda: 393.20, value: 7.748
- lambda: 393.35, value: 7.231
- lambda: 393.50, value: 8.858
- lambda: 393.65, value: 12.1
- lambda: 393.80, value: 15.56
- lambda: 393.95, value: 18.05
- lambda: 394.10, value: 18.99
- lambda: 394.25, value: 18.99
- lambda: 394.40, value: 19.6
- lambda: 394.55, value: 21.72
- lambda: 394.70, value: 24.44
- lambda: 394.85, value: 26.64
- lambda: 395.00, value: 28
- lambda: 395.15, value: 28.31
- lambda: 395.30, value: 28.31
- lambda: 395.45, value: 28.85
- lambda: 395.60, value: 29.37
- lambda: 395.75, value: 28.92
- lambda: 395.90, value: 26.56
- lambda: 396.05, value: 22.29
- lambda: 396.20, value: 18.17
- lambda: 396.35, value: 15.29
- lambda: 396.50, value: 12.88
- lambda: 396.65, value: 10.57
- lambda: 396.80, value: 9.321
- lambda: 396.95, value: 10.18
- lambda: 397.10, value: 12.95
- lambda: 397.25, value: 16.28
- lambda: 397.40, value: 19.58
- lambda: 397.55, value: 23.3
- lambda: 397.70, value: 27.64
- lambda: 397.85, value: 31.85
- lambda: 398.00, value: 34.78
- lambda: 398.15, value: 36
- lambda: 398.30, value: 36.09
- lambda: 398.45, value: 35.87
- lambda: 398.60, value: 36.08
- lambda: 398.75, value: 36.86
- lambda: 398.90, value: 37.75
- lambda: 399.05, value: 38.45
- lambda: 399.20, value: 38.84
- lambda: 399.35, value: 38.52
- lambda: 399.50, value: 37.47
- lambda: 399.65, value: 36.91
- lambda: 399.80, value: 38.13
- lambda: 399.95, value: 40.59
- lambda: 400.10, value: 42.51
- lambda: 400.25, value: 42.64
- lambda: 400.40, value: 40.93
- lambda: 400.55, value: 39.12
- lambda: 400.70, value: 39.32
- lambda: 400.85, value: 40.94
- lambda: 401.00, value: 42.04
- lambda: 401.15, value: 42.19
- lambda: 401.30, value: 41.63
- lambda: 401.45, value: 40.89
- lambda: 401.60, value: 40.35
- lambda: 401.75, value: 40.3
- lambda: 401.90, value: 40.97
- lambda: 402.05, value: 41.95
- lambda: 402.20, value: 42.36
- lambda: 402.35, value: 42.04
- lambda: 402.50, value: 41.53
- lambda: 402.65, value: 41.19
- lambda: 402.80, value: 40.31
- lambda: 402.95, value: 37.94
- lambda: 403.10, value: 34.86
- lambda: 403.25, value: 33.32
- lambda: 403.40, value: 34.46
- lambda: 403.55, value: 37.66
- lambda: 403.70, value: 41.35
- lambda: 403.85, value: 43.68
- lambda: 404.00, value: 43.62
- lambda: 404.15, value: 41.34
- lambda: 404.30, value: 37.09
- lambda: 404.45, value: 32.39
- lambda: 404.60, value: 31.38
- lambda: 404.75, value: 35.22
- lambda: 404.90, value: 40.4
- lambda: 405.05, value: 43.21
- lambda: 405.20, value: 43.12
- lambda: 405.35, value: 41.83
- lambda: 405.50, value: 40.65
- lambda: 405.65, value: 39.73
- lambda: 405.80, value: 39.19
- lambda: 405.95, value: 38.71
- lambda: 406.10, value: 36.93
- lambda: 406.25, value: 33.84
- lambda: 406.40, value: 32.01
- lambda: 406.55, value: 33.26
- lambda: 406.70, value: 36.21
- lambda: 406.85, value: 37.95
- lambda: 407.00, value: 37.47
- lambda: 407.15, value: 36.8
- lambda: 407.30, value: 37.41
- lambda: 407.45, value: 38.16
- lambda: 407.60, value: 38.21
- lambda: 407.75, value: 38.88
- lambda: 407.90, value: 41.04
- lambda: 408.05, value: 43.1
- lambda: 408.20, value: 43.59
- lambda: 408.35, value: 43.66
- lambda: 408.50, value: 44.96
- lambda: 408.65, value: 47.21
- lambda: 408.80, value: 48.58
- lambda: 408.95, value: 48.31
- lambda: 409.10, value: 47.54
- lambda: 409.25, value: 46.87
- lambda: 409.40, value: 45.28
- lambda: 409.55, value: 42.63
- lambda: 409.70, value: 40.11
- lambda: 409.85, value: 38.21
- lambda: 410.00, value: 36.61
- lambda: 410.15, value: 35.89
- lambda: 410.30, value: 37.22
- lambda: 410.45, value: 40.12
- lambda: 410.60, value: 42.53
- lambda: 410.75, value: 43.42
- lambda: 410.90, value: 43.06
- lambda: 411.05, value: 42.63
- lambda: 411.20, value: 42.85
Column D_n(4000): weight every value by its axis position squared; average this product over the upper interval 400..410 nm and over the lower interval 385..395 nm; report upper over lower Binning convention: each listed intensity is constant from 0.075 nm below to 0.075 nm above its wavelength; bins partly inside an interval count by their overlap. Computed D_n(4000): 2.02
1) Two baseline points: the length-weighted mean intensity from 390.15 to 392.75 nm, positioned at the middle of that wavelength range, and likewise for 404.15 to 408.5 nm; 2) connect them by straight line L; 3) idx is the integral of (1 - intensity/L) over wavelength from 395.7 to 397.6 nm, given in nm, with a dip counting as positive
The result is 0.82 nm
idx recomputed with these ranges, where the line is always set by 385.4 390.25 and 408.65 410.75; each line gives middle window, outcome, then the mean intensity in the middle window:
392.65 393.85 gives 0.693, 11.3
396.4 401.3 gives 0.051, 32.1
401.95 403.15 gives -0.160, 40.4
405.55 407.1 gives 0.105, 36.6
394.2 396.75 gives 0.532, 22.8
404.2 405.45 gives -0.011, 38.2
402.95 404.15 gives -0.063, 38.6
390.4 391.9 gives -0.295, 29.6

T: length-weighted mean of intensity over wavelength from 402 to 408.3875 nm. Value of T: 38.8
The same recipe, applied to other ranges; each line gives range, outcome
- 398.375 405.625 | 39.4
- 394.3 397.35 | 20.9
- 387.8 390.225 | 23.8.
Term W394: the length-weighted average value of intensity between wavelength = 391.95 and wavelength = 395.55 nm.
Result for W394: 19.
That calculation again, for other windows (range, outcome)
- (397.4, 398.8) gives 32.4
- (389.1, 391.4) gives 27.8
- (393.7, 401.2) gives 28.8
